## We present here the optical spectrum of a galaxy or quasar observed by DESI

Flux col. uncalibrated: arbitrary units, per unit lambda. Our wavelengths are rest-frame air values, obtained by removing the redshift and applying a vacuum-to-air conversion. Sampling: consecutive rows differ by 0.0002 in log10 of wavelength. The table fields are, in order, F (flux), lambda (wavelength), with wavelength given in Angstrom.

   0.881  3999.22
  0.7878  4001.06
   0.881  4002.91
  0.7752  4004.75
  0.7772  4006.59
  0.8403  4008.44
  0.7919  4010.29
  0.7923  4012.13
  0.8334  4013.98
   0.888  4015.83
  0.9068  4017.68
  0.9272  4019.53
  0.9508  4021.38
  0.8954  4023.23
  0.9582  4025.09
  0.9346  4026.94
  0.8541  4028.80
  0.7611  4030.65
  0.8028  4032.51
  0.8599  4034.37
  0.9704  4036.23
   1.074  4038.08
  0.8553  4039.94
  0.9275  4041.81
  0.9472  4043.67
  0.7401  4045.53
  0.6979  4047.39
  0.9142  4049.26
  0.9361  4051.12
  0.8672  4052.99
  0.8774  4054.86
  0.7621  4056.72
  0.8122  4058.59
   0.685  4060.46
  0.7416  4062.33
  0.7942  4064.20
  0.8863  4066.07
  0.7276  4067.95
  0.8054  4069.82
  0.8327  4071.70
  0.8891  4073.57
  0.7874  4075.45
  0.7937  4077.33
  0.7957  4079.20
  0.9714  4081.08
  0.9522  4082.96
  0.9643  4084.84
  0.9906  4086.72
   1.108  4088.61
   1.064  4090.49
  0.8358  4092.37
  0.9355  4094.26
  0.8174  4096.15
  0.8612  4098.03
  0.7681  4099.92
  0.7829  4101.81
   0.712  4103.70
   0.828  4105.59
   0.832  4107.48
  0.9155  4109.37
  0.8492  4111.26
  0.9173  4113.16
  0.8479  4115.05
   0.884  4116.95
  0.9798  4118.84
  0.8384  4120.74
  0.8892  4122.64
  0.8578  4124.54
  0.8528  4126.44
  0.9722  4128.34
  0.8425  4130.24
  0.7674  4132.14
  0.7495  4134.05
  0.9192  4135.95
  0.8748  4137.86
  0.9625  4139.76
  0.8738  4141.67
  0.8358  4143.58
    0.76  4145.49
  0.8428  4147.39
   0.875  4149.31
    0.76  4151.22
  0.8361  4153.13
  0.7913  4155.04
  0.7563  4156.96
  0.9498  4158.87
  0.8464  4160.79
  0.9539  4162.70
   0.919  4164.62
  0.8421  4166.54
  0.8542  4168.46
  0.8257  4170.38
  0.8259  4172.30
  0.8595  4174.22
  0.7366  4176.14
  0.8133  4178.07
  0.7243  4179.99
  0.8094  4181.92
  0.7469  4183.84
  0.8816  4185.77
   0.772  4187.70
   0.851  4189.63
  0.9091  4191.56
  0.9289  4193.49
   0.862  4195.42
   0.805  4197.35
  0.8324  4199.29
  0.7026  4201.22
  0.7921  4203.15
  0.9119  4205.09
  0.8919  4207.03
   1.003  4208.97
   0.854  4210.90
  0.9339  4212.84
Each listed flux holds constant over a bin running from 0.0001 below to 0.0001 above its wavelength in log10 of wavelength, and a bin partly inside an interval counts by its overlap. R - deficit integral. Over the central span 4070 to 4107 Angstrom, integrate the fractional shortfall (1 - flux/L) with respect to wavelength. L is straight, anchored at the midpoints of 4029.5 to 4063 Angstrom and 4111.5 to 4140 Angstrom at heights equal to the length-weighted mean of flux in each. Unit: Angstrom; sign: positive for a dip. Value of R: -0.6 Angstrom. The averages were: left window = 0.847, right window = 0.874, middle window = 0.876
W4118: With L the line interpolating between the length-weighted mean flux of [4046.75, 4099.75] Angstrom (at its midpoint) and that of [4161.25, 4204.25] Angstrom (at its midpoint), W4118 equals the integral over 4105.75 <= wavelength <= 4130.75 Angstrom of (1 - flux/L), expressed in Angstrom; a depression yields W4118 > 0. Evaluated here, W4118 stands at -1.0 Angstrom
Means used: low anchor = 0.861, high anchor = 0.83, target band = 0.882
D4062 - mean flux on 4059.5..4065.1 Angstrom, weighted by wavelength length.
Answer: 0.74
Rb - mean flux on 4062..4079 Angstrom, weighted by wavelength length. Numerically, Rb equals 0.808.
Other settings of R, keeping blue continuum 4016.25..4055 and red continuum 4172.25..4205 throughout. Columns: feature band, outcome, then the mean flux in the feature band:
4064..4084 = 0.7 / 0.842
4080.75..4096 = -1.9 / 0.969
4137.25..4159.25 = -0.1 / 0.84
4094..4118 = 0.4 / 0.841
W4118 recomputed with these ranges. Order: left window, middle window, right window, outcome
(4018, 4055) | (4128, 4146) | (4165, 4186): -0.5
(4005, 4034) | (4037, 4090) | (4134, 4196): -0.6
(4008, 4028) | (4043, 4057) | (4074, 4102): 0.7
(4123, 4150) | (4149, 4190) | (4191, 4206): 1.0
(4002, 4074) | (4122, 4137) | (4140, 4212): -0.2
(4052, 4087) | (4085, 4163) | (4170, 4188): -4.6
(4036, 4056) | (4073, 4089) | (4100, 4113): -1.2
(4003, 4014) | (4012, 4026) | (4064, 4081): -1.6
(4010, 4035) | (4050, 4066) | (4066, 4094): 1.3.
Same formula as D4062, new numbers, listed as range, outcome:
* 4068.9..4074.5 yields 0.842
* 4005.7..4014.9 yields 0.807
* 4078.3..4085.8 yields 0.922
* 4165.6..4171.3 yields 0.841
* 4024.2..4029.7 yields 0.915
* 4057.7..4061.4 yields 0.748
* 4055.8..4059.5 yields 0.787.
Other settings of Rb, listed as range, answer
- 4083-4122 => 0.888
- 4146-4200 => 0.835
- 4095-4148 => 0.852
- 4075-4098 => 0.919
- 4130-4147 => 0.843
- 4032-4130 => 0.866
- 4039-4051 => 0.853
